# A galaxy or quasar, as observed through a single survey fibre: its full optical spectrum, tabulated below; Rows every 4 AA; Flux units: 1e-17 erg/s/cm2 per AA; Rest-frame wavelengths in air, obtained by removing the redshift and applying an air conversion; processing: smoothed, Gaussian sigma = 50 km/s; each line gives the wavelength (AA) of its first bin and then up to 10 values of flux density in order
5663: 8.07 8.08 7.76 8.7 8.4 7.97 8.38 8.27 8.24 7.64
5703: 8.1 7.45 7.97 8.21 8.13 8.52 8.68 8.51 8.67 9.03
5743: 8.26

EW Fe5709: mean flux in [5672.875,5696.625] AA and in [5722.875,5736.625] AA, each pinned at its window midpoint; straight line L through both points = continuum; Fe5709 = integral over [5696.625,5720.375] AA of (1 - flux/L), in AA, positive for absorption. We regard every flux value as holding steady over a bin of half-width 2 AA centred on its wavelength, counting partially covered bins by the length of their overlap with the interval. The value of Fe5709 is 1.6 AA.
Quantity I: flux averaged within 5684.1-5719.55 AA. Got 8.04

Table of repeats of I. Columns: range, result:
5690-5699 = 8.12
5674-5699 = 8.26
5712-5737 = 8.43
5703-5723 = 8.01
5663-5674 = 8.02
